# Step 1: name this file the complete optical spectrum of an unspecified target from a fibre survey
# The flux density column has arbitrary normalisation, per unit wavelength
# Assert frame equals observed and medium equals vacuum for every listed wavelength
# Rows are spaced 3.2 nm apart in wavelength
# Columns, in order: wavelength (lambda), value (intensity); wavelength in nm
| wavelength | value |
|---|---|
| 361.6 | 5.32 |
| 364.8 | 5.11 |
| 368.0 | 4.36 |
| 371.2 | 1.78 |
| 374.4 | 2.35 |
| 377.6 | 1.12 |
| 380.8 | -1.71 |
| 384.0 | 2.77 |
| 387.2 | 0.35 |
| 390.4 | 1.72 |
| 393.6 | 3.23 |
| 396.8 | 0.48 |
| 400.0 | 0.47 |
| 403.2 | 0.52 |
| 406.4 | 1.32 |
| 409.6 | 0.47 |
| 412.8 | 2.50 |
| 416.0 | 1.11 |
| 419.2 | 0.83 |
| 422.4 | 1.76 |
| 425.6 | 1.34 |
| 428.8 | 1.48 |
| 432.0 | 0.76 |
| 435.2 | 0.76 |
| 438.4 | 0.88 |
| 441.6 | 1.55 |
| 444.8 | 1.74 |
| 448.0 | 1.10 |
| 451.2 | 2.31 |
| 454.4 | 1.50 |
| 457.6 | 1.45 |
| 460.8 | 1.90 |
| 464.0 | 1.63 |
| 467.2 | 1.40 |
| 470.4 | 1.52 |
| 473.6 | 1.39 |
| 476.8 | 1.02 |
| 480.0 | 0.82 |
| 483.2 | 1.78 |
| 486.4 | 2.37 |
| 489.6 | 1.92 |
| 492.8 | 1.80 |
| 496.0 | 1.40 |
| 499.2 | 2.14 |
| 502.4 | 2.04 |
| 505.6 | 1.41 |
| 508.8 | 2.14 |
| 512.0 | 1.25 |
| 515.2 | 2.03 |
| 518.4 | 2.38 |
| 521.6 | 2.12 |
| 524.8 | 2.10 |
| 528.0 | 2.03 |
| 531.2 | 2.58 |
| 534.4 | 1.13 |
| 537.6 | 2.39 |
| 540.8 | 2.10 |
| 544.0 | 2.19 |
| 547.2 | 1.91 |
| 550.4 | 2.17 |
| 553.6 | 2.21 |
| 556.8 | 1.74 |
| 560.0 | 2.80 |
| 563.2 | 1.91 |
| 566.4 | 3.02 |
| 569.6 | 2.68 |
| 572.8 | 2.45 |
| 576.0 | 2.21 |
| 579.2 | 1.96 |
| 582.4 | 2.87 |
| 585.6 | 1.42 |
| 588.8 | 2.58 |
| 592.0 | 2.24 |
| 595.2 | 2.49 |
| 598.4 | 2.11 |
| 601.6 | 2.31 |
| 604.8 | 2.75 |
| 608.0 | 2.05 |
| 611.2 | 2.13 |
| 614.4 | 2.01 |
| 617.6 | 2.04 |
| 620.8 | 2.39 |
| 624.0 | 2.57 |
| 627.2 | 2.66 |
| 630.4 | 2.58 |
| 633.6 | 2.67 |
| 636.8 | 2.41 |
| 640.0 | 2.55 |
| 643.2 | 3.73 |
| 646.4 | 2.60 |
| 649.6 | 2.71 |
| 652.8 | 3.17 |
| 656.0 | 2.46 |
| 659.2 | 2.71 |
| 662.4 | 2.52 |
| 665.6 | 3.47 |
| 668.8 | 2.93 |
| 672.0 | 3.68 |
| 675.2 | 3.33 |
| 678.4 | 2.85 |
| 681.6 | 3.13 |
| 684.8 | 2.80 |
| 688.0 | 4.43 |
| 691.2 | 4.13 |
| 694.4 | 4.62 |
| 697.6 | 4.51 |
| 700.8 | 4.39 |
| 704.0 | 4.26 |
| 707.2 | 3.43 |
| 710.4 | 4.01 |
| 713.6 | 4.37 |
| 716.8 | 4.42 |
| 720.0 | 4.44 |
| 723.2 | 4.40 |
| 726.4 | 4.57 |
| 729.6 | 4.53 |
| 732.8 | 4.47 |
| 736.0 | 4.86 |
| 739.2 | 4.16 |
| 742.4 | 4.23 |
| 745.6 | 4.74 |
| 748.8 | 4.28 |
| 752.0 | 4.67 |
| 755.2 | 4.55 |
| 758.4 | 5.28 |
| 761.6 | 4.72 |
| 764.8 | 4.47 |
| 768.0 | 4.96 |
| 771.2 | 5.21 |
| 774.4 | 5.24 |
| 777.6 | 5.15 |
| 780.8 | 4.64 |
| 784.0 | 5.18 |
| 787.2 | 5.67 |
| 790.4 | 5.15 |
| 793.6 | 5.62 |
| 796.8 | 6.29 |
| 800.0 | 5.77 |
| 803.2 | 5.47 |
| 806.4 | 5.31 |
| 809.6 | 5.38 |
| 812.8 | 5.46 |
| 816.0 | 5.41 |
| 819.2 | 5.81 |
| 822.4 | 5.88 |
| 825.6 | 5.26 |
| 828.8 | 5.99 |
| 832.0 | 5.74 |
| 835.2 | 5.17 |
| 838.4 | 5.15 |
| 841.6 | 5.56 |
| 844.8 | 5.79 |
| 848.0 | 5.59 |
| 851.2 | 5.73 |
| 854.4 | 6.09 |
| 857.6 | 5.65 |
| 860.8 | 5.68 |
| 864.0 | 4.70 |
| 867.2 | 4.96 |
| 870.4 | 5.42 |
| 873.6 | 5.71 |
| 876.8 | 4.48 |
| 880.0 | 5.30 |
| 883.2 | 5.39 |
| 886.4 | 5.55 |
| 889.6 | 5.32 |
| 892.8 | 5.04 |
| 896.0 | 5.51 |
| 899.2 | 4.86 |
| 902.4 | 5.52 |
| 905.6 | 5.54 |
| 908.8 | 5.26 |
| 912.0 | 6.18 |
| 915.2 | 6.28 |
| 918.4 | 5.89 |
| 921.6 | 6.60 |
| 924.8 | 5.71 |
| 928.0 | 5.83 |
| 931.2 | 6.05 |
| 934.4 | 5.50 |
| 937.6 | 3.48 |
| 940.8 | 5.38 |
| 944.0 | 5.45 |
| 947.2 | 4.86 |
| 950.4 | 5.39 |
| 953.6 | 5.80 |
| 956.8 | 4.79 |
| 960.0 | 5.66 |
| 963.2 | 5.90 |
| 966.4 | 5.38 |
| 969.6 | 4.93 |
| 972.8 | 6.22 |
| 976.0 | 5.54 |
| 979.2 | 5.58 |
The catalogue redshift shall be 0.72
